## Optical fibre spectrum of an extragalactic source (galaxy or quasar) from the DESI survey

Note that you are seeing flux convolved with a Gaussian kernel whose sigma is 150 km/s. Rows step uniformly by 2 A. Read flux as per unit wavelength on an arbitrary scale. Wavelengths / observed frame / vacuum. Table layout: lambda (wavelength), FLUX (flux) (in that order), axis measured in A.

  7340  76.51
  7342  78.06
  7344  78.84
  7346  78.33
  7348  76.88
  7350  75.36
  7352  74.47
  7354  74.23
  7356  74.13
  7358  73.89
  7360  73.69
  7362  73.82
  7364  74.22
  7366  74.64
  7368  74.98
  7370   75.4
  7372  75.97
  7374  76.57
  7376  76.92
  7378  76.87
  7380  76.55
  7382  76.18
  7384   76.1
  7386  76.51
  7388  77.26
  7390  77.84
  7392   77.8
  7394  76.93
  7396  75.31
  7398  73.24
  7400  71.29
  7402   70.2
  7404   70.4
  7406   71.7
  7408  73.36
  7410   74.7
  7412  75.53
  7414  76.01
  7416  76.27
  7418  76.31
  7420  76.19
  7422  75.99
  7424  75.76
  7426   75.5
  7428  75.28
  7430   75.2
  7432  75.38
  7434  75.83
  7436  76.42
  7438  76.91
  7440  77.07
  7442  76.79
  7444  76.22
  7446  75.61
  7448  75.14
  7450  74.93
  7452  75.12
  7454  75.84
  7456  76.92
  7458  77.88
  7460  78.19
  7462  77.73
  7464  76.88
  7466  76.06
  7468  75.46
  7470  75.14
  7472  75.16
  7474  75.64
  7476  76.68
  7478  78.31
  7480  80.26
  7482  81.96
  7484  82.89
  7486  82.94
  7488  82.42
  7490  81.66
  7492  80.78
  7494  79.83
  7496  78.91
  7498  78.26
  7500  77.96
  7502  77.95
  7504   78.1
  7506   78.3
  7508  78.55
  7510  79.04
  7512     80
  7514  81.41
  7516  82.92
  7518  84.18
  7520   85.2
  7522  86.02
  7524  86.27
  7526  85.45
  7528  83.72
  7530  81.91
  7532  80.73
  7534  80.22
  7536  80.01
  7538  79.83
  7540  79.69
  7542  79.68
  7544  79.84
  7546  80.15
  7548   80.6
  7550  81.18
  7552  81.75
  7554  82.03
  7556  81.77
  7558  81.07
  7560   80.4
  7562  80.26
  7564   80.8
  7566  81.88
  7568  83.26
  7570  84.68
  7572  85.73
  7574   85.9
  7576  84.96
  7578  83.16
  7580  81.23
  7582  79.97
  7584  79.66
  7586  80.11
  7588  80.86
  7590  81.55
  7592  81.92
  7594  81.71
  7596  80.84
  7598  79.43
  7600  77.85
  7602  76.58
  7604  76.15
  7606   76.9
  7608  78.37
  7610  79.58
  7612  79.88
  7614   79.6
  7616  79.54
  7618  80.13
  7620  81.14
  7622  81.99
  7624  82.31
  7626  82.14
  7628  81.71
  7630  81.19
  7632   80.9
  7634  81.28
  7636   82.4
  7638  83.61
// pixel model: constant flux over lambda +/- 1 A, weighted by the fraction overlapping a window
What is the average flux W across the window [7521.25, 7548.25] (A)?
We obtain 81.7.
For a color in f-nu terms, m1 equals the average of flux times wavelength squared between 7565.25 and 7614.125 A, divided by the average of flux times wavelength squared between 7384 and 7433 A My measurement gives 1.13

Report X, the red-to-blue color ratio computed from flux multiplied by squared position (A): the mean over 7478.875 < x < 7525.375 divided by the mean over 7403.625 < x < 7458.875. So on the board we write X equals 1.09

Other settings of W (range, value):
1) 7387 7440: 75.1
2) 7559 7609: 81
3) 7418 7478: 76.1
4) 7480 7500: 80.9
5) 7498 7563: 81.1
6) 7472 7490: 79.9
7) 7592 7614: 78.9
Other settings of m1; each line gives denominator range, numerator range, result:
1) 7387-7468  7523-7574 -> 1.12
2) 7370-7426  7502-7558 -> 1.12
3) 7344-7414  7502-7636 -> 1.14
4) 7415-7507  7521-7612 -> 1.08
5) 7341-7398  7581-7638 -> 1.13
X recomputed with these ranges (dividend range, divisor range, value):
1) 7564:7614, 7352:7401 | 1.14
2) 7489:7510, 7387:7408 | 1.10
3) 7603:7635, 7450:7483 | 1.08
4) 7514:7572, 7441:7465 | 1.10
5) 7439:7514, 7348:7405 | 1.07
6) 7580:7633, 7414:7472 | 1.10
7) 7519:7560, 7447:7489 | 1.07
